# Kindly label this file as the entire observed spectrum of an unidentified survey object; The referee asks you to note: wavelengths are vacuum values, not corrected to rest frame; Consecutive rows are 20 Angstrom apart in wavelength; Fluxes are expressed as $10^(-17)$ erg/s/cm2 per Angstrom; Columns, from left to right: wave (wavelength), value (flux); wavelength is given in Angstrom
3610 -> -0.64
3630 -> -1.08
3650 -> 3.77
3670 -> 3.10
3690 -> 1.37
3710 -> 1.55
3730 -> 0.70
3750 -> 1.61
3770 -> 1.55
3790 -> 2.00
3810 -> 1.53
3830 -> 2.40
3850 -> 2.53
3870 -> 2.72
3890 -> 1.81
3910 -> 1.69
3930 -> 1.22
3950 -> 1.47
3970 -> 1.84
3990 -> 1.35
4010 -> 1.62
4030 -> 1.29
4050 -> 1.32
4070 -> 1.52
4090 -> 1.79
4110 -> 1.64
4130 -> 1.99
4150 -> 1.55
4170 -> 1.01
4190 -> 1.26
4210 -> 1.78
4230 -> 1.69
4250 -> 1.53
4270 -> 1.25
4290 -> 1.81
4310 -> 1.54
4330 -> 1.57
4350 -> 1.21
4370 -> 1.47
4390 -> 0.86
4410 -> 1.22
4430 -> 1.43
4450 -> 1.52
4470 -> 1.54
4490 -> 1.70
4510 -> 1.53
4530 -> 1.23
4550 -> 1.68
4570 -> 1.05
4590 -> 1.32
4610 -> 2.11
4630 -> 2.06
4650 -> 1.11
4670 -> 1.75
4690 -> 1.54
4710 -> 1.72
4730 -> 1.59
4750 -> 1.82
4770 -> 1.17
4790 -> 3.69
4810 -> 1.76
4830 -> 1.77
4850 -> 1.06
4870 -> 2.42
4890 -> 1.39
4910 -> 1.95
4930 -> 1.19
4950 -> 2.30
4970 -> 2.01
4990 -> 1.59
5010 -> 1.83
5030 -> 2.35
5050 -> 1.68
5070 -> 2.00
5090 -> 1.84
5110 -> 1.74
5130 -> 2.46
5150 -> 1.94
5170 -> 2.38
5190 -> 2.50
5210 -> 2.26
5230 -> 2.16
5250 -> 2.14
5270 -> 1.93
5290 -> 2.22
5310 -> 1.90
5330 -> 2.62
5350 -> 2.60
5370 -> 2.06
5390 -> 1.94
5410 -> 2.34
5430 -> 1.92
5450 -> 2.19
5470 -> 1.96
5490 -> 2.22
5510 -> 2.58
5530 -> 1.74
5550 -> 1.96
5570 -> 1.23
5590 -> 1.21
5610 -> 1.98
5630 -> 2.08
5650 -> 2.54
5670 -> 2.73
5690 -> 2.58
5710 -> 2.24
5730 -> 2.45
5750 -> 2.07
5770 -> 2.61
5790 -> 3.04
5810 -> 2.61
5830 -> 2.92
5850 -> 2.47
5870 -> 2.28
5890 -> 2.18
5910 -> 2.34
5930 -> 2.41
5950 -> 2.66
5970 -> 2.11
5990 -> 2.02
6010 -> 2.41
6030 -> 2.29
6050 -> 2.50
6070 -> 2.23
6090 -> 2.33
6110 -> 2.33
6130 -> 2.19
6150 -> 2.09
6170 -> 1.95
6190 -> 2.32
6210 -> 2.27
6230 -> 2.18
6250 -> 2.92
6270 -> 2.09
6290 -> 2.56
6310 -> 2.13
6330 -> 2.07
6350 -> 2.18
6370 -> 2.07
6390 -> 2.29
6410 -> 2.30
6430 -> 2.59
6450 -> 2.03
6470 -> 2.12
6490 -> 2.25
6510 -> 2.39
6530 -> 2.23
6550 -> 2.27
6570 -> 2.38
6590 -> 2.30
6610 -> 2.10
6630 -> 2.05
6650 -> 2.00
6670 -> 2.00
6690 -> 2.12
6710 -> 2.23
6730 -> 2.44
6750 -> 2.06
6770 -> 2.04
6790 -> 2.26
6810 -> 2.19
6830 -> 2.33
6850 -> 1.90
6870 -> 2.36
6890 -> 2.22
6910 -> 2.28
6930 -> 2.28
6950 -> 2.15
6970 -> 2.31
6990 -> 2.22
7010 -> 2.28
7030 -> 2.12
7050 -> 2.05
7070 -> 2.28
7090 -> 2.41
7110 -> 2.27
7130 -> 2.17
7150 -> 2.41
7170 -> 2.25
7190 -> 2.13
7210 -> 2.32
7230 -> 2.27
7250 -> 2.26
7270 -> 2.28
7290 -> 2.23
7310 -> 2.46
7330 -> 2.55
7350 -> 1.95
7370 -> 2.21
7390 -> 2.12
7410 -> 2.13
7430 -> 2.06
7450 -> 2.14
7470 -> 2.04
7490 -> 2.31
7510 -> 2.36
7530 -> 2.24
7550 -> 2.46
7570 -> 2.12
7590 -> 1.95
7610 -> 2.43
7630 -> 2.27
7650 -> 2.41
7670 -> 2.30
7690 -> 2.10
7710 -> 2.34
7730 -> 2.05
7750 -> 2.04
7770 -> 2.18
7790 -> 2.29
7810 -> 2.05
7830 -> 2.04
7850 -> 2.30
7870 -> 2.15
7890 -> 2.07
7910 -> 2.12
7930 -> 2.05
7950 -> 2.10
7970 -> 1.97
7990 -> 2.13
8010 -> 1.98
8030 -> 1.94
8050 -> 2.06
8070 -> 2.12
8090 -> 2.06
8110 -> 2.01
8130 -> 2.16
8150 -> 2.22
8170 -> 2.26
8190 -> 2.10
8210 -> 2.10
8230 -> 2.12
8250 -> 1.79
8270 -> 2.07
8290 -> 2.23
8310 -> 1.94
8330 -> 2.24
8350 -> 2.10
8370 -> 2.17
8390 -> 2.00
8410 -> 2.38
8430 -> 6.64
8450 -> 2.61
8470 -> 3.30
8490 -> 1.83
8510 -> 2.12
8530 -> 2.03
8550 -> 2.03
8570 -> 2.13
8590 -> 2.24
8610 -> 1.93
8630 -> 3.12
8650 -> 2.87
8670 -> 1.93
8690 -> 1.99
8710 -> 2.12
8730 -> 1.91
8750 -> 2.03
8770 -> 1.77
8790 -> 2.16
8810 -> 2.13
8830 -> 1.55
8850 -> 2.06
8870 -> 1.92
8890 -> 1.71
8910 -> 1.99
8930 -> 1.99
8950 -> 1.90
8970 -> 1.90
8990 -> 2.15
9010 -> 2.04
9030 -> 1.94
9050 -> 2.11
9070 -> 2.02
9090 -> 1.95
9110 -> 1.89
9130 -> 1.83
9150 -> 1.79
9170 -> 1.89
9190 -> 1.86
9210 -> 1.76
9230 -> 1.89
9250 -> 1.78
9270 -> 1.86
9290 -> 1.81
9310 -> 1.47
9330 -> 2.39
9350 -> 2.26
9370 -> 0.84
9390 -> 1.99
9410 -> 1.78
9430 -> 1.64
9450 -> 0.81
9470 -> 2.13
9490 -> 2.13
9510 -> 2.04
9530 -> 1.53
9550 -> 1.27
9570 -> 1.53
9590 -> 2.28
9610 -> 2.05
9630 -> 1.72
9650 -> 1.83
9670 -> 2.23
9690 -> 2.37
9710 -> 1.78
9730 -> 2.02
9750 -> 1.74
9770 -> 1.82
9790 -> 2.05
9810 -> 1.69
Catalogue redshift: 0.28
